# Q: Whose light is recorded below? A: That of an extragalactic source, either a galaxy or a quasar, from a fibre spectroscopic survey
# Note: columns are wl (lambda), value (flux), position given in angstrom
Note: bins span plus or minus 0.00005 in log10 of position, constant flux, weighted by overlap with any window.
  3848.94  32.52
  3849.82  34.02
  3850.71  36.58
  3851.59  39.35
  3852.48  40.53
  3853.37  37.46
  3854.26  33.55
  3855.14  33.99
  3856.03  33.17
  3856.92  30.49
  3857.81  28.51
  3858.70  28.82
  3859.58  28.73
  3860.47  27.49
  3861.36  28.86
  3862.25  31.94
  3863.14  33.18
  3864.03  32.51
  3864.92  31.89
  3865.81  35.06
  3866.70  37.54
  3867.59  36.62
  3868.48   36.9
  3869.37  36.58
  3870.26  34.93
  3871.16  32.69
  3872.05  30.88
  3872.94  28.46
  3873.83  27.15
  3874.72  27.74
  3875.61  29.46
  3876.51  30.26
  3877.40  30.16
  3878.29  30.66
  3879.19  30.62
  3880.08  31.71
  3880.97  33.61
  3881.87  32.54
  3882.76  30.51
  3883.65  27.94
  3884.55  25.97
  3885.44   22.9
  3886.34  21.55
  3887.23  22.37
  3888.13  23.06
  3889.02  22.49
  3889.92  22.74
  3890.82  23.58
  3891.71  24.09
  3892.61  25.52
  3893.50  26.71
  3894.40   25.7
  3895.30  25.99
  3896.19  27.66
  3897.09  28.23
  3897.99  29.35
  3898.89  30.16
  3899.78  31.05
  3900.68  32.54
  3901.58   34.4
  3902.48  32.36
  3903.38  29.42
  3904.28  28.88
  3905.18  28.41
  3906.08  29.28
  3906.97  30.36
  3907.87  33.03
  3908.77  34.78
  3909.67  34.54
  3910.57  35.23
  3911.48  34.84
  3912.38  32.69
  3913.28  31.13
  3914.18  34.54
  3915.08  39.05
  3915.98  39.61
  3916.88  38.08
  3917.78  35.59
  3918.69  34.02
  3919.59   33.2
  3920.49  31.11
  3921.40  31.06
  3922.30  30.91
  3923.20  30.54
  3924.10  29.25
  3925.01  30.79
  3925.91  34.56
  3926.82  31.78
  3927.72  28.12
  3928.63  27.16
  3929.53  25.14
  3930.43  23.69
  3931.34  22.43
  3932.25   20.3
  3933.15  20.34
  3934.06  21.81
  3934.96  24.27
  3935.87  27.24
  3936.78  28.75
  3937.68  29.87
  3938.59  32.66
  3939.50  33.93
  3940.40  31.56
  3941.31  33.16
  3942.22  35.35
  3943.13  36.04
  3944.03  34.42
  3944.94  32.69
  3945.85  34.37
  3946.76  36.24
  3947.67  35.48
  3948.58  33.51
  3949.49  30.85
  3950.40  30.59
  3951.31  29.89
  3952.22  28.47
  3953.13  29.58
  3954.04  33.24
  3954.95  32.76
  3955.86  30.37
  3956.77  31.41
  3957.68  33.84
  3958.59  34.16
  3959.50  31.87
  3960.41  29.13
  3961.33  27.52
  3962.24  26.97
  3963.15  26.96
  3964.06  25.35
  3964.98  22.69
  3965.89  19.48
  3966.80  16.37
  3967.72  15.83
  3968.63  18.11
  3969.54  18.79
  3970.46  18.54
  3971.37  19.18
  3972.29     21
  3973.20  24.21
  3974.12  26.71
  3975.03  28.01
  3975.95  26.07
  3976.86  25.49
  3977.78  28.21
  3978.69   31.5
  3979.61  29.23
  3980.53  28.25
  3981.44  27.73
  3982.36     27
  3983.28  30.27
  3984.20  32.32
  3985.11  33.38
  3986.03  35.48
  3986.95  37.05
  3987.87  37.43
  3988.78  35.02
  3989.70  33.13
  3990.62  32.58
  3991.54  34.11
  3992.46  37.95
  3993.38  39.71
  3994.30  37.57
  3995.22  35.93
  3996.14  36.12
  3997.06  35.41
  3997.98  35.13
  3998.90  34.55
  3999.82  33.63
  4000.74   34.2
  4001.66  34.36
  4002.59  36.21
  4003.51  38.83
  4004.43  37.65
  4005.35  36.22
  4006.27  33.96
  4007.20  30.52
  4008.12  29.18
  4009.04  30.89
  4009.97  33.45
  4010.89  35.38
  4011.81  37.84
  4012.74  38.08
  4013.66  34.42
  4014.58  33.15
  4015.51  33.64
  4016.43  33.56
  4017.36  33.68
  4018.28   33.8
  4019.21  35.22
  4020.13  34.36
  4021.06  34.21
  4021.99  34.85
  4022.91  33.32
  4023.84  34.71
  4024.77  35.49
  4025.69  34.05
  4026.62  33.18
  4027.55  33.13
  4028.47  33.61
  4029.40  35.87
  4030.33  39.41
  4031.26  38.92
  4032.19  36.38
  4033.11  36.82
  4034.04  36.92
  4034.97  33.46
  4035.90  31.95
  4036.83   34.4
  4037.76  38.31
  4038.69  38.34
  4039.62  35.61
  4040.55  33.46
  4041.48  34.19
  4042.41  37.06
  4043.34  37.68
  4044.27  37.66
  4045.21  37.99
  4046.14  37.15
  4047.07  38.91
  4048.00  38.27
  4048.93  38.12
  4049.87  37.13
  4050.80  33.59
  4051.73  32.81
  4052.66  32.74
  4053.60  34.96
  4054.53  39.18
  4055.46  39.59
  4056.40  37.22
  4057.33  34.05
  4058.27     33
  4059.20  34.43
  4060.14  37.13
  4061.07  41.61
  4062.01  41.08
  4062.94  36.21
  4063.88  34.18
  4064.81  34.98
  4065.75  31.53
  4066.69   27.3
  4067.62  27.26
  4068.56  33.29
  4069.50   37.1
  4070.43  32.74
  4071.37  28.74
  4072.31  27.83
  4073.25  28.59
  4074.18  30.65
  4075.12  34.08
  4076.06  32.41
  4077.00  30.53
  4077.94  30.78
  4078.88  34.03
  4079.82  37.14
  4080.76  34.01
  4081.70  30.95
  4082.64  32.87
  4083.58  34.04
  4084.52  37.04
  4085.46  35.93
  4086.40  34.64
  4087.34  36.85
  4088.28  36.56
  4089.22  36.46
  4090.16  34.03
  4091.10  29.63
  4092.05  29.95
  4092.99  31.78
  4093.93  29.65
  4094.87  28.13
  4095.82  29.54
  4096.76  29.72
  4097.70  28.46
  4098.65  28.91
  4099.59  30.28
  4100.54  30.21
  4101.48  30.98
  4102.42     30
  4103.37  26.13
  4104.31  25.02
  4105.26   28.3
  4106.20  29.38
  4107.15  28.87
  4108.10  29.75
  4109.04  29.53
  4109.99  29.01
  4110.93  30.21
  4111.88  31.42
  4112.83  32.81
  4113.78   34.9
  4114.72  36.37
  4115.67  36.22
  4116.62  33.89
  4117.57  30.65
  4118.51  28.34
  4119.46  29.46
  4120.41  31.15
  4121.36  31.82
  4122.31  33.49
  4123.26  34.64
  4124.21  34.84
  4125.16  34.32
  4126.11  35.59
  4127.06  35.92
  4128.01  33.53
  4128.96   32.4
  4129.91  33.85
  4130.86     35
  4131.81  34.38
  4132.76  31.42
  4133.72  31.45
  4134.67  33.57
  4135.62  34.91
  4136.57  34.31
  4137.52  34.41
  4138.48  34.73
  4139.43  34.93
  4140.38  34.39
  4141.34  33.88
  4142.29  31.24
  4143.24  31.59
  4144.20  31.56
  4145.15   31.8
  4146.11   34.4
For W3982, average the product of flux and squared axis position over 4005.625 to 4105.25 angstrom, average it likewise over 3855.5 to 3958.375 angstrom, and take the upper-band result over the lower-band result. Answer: 1.20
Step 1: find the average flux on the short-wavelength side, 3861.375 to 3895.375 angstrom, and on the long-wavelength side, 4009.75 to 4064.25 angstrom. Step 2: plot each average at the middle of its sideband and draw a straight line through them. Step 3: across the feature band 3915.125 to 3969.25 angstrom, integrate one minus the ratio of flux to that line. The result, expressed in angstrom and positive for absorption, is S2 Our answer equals 3.9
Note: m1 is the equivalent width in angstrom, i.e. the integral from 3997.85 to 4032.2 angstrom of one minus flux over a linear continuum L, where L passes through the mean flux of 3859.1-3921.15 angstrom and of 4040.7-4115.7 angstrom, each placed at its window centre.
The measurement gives -2.5 angstrom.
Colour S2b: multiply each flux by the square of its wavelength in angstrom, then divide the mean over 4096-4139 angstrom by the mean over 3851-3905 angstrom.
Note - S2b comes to 1.2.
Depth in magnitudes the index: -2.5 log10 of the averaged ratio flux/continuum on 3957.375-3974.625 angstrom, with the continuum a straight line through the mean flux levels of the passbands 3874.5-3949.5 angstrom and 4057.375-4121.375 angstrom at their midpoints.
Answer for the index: 0.266 mag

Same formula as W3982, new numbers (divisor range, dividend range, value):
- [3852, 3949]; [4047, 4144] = 1.19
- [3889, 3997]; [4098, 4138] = 1.17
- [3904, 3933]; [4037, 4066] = 1.24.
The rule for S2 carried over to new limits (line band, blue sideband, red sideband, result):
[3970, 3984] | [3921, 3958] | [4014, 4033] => 2.6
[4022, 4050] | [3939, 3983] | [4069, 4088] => -4.1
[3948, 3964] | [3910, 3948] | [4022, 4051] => 0.9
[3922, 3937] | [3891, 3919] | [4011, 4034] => 2.5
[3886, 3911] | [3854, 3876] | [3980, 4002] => 3.2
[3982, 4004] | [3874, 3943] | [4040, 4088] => -1.8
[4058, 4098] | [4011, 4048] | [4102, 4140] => 1.0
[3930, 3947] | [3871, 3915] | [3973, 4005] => 0.9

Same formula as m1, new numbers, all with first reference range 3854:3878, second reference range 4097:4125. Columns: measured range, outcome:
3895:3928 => -0.6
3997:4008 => -1.3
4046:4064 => -3.2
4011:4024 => -1.4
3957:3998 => 3.1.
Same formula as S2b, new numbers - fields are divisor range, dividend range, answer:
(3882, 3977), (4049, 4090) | 1.27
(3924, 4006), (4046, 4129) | 1.16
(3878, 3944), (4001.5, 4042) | 1.24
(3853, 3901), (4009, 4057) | 1.30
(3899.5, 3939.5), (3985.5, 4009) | 1.19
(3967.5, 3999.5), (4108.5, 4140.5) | 1.18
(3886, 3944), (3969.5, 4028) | 1.14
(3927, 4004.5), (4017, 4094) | 1.21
